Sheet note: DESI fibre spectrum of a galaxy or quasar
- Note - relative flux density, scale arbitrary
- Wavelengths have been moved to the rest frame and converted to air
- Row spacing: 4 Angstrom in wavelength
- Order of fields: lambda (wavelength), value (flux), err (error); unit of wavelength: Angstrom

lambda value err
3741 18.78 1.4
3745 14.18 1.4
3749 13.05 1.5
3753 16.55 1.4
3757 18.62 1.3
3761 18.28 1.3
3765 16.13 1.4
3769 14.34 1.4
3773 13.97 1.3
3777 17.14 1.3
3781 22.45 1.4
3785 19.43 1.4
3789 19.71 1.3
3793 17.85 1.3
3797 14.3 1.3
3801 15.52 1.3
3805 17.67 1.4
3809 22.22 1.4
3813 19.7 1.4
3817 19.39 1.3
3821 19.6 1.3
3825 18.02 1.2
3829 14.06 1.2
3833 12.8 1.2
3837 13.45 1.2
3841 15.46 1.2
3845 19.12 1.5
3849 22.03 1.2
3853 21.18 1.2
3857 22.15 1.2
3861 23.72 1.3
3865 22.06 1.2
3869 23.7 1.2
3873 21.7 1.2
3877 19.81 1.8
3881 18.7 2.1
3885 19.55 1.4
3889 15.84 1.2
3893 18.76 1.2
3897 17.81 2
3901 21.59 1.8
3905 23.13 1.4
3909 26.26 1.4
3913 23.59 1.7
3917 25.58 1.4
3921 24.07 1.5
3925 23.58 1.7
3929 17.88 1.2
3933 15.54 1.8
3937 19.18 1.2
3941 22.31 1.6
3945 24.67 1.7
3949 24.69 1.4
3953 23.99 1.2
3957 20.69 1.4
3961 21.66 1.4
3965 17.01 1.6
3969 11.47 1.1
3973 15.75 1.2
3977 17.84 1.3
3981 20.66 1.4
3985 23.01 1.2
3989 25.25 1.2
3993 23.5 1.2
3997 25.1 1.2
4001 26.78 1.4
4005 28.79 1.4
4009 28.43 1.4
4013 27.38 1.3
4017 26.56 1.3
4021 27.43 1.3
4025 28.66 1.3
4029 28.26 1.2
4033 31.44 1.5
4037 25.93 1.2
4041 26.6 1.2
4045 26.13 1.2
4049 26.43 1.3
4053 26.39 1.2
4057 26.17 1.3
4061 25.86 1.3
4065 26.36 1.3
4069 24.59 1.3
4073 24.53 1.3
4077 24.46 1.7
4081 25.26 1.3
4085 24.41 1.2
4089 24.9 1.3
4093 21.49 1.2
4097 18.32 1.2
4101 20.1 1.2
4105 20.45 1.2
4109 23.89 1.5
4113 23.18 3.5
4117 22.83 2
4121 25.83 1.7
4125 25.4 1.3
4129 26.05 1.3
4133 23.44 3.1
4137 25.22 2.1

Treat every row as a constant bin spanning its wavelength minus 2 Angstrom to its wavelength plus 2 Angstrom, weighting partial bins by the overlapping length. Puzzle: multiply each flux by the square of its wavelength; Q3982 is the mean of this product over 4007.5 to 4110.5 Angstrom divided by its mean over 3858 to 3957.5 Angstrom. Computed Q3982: 1.27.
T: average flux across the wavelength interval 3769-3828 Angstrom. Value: 18.1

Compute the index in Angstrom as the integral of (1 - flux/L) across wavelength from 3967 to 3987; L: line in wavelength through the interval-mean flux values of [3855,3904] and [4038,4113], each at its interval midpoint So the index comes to 4.1 Angstrom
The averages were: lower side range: 20.5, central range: 17.7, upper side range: 24.2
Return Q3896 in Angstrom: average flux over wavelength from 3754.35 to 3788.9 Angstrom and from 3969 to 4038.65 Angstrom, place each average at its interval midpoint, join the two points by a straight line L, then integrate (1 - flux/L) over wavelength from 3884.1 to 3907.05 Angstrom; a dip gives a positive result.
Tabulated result 2.2 Angstrom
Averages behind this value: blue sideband 17.6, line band 19.5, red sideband 24.9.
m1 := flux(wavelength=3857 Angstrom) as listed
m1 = 22.15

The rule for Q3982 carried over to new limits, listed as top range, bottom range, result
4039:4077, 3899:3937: 1.25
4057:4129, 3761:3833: 1.57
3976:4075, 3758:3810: 1.68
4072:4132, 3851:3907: 1.26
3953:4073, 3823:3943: 1.30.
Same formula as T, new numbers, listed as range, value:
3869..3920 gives 21.2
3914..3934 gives 21.7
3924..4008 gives 21.5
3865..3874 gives 22.7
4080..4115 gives 22.4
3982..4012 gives 25.7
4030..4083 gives 26.2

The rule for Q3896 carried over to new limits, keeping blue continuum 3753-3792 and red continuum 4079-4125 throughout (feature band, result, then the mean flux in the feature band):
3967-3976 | 2.9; 14.1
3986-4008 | -4.8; 25.9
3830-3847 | 3.3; 15.1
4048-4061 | -2.4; 26.2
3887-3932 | -3.7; 21.5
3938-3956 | -2.6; 23.5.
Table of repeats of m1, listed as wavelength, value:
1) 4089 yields 24.9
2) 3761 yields 18.28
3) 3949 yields 24.69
